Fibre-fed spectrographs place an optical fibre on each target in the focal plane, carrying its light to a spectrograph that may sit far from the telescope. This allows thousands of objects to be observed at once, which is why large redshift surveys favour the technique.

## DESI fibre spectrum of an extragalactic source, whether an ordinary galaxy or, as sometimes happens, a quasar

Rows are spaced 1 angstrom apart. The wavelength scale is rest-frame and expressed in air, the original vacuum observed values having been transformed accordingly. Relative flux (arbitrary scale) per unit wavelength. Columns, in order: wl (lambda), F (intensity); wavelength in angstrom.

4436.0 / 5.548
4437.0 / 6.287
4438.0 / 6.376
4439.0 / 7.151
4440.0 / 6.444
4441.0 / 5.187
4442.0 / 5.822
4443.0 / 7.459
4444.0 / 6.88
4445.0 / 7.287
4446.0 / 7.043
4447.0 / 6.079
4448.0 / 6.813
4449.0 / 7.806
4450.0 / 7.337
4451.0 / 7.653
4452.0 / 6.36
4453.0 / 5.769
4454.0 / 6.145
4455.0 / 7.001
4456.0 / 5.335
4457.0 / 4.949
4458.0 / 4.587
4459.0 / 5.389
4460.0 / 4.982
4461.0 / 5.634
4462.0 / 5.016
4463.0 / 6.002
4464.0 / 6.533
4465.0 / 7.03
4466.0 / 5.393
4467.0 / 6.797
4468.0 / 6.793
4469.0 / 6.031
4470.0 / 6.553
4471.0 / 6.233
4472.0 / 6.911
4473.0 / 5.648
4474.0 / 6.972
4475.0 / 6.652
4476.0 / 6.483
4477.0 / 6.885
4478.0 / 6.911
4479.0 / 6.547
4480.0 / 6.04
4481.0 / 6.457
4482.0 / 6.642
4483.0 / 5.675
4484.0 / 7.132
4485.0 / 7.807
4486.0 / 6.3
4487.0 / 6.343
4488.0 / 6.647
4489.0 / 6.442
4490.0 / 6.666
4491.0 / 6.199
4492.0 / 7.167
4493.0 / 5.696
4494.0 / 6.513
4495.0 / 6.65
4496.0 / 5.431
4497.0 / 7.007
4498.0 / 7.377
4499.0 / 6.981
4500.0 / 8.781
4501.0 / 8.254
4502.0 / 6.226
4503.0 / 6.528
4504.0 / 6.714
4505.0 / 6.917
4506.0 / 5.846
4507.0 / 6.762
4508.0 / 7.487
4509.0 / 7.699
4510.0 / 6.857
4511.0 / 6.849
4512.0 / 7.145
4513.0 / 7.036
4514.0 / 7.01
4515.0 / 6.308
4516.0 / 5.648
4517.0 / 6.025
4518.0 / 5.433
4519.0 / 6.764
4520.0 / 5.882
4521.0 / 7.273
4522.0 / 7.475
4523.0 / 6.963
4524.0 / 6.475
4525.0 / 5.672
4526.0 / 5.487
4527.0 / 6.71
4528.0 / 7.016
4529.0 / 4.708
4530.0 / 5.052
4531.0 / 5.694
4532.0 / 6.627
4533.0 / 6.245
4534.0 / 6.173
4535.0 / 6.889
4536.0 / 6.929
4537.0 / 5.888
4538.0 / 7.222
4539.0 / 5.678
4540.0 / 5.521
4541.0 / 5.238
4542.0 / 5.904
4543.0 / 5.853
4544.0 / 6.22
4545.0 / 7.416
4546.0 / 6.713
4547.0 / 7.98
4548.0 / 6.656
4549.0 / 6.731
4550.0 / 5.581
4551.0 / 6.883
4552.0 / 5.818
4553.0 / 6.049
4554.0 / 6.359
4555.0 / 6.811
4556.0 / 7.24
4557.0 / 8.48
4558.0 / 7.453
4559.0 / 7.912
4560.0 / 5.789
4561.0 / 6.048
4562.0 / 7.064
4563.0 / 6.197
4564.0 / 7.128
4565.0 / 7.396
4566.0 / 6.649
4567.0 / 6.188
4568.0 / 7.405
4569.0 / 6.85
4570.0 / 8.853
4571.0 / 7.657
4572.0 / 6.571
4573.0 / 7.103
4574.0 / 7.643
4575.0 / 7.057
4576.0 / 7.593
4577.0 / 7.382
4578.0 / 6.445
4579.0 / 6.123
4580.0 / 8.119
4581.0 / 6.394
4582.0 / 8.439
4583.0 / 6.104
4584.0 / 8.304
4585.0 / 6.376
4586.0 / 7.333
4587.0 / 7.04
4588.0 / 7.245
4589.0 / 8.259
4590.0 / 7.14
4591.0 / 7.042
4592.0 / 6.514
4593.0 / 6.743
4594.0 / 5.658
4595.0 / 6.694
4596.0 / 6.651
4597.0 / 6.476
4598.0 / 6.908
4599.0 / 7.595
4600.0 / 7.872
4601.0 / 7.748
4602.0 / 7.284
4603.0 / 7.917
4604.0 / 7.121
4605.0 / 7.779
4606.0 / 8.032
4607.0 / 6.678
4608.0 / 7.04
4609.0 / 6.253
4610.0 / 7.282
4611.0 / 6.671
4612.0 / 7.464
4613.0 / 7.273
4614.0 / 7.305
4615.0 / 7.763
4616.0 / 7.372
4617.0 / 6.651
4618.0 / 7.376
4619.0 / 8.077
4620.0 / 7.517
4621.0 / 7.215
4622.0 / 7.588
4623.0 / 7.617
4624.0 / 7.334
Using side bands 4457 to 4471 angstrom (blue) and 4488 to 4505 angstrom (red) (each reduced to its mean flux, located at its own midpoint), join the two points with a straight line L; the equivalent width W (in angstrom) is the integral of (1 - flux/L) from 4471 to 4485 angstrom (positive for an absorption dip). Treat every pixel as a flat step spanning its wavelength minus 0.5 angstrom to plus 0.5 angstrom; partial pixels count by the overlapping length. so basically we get -0.7 angstrom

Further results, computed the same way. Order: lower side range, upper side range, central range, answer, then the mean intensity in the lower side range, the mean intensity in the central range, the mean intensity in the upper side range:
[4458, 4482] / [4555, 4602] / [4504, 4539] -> 0.9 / 6.23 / 6.47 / 7.1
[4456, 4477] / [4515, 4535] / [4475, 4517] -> -4.2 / 6.03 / 6.72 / 6.2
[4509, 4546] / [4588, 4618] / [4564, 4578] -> -0.9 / 6.34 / 7.22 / 7.15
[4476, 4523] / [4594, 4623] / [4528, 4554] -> 2.5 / 6.71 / 6.24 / 7.25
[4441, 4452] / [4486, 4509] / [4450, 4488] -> 3.1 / 6.9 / 6.28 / 6.77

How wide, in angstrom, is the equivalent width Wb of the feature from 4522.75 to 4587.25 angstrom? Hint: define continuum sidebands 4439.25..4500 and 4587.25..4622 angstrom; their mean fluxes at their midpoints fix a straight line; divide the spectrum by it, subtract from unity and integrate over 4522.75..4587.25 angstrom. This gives 2.09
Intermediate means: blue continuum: 6.43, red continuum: 7.2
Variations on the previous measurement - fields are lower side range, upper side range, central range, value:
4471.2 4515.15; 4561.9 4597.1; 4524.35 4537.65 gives 1.5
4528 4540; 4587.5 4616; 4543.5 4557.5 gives -0.9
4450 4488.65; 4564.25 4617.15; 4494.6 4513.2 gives -1.3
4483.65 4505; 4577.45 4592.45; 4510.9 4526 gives 0.9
